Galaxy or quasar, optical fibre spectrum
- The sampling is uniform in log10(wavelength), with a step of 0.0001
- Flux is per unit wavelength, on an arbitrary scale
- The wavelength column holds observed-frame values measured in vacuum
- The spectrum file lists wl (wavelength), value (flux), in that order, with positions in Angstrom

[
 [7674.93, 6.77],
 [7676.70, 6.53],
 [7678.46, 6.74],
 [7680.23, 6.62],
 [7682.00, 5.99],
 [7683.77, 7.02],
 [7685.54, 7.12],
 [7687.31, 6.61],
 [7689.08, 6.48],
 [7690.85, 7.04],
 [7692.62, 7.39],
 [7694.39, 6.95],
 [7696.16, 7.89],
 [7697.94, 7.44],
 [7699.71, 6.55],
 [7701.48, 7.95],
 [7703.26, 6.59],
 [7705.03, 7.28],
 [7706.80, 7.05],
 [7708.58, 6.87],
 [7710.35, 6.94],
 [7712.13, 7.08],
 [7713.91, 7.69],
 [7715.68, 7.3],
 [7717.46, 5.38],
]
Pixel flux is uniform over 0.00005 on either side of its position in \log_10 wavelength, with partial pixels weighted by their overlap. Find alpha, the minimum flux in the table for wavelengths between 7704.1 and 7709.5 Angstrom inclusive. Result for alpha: 6.87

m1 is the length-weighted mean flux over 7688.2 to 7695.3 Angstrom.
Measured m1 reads 6.97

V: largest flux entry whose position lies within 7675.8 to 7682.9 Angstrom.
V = 6.74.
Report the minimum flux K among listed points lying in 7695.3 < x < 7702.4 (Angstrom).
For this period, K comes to 6.55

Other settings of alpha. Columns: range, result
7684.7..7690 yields 6.48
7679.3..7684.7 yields 5.99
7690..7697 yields 6.95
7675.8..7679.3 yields 6.53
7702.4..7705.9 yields 6.59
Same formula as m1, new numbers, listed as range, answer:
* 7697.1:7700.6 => 7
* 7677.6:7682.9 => 6.45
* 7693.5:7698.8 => 7.42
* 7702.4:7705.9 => 6.94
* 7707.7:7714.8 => 7.15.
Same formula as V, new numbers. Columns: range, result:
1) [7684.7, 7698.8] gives 7.89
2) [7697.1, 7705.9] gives 7.95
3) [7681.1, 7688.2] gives 7.12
